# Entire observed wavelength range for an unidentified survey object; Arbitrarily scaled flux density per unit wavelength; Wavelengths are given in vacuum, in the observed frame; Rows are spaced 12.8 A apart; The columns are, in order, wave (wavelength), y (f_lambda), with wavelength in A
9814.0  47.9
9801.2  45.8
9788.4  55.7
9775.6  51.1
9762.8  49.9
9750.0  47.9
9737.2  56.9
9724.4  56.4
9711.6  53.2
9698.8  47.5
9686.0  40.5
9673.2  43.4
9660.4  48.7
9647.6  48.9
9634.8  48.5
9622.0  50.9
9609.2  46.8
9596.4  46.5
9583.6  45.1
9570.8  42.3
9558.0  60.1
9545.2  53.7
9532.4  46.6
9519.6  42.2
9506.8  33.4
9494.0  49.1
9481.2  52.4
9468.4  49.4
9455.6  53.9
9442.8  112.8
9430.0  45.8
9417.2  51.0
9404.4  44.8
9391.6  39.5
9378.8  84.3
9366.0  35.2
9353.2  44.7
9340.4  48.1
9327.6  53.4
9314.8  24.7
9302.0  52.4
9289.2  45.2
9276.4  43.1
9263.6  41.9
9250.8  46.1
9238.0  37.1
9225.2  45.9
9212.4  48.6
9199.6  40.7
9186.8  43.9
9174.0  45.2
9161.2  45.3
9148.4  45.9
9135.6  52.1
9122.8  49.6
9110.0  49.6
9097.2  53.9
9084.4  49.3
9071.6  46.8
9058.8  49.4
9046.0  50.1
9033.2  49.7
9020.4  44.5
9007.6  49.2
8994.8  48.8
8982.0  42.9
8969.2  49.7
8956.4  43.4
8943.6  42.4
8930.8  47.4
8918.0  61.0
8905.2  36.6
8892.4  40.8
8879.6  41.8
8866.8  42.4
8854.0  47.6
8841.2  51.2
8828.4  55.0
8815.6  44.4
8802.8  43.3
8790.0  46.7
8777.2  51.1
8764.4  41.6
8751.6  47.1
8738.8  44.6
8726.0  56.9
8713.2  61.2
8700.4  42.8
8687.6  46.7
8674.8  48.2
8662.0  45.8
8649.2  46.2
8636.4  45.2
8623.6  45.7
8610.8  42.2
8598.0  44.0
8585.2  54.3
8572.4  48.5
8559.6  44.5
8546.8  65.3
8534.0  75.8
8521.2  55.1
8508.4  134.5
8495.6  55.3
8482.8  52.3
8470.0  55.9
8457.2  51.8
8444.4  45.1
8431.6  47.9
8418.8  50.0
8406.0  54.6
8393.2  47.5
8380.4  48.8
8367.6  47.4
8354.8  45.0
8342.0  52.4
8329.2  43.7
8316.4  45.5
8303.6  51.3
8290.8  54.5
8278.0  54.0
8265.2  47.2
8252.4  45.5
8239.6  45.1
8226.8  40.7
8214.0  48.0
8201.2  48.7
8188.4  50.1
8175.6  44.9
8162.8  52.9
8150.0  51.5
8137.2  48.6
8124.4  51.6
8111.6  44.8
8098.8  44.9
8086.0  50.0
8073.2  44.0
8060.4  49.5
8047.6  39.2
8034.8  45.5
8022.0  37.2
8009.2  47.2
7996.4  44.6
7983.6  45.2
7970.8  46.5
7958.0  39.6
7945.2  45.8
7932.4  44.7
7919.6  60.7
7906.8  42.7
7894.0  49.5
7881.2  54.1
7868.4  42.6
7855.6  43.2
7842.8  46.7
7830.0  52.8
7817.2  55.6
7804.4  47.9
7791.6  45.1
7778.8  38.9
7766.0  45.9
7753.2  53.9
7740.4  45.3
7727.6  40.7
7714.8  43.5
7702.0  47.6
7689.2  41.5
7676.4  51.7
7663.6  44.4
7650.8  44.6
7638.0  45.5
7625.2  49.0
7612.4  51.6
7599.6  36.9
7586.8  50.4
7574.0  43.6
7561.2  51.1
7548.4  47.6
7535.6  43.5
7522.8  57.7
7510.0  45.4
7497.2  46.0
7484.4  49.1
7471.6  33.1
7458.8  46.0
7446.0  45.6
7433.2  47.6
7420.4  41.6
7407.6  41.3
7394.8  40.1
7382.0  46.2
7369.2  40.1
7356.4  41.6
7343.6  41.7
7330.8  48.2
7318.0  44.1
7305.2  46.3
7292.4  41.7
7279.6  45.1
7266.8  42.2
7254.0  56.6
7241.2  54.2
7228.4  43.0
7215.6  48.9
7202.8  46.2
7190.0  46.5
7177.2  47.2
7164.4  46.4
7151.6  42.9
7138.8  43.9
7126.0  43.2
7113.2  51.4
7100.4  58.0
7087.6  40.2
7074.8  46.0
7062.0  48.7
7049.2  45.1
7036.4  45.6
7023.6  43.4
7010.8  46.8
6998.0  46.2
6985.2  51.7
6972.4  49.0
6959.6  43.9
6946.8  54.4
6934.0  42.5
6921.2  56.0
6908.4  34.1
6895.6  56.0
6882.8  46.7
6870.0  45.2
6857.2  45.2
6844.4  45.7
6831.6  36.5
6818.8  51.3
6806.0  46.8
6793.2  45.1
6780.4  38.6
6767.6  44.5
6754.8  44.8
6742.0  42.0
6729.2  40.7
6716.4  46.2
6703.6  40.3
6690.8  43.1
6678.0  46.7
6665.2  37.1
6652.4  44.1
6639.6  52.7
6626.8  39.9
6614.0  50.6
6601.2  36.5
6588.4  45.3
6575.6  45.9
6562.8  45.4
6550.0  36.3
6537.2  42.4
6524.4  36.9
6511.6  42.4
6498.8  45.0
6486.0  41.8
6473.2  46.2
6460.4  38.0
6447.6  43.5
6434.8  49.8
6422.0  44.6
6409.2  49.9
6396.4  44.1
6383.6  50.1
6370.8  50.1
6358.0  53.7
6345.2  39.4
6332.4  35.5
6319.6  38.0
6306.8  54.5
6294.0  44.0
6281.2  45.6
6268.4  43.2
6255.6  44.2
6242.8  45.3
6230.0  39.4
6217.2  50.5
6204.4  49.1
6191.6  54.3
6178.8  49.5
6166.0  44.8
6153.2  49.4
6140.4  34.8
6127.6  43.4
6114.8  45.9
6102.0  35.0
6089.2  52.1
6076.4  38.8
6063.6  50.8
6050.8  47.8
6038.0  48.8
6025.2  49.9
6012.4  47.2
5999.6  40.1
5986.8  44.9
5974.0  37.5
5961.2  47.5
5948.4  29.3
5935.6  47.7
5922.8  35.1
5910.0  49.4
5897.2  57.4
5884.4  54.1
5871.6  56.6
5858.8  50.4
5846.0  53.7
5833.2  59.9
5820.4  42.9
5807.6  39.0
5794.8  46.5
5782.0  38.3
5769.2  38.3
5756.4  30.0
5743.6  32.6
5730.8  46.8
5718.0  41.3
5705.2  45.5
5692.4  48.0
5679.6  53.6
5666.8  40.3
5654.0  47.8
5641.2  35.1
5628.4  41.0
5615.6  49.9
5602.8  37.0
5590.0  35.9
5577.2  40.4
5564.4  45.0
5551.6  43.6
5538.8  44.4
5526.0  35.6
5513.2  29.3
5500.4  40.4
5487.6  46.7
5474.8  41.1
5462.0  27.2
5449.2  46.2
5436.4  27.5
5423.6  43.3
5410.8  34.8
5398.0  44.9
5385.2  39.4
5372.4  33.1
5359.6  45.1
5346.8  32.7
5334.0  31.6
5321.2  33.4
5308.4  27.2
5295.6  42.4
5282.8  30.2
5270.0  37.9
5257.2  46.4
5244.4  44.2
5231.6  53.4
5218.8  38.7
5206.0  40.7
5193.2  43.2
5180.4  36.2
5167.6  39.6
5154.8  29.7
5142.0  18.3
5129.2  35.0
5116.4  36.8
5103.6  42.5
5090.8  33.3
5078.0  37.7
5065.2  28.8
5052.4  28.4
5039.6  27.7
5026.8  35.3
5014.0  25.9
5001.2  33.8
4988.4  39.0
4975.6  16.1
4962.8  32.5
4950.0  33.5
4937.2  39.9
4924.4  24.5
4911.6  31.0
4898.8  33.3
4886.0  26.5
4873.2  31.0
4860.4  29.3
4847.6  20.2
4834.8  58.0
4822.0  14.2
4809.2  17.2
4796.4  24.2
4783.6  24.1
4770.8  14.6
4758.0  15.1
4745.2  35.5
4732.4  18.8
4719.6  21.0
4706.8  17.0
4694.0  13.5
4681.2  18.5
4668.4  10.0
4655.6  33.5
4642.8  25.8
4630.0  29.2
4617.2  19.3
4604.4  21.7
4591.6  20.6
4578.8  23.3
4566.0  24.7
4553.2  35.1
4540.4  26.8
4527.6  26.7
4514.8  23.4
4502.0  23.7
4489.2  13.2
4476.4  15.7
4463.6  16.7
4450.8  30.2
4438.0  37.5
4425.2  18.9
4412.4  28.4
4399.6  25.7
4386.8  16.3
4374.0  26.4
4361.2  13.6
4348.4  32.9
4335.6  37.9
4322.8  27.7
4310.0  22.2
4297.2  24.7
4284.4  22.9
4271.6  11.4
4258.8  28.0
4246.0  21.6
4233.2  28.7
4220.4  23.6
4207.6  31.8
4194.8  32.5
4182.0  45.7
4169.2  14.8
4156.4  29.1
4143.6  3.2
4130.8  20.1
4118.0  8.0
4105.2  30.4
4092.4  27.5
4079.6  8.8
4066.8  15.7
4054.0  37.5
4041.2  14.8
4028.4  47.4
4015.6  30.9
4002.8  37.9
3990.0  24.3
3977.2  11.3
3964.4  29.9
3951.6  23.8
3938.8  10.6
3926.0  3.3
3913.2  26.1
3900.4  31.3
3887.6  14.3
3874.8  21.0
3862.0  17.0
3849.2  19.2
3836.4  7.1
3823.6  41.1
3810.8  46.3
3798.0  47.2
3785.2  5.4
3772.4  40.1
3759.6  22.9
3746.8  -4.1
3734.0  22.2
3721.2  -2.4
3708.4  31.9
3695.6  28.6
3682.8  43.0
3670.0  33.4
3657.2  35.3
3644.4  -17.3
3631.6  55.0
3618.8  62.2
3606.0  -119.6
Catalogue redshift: 0.30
